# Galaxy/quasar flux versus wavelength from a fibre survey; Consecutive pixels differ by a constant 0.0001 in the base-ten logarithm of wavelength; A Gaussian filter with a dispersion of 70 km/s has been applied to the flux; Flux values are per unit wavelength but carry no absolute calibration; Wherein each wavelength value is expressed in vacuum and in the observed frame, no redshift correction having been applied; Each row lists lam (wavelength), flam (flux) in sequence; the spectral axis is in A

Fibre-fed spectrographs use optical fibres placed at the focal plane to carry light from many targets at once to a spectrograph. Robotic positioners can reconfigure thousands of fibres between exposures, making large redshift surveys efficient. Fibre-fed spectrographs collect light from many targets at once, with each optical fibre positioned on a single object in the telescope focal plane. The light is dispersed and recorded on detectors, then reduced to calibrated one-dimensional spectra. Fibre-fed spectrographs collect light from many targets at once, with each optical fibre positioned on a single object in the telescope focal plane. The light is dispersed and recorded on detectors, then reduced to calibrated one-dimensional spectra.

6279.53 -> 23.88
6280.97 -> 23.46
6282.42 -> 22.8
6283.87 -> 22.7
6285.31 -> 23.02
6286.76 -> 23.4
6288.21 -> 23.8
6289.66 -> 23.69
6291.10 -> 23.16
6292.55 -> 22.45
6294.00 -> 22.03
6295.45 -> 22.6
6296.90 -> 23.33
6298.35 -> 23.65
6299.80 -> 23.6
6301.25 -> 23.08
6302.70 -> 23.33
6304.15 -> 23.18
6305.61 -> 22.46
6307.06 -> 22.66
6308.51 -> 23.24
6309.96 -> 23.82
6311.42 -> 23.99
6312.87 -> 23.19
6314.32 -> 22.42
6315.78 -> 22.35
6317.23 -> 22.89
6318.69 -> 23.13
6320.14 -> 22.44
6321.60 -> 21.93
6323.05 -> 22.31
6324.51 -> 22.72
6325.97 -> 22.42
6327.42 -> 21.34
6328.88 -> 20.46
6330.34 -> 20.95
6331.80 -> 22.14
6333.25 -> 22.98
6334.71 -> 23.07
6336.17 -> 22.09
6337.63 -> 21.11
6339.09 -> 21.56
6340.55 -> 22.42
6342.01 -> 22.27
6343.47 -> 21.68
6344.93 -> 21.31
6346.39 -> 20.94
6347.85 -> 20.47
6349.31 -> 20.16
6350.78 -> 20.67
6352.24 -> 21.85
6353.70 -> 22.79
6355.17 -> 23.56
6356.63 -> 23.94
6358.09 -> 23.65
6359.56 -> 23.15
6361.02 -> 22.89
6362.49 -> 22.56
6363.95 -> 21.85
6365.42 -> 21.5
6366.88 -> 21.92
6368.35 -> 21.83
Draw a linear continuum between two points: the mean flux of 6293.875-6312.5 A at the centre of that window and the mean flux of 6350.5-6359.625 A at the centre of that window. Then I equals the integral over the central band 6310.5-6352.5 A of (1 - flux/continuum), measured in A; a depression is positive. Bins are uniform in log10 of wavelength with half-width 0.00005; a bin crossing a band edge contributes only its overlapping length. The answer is 1.9 A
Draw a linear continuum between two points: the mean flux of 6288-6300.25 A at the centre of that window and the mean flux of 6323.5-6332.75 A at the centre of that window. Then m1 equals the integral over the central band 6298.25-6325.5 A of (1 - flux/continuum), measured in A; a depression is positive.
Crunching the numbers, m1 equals -0.7 A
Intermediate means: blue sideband 23.1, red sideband 21.7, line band 22.9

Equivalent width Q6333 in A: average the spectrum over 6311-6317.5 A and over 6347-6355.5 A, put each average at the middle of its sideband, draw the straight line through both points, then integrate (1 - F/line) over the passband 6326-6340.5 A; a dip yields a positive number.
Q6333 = 0.2 A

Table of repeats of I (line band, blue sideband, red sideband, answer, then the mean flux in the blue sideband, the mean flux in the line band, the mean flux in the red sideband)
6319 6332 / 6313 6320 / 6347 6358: 0.38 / 22.7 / 21.9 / 22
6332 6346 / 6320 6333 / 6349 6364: 0.08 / 21.9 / 22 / 22.5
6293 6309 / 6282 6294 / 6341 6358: -0.13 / 23.1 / 23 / 21.9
